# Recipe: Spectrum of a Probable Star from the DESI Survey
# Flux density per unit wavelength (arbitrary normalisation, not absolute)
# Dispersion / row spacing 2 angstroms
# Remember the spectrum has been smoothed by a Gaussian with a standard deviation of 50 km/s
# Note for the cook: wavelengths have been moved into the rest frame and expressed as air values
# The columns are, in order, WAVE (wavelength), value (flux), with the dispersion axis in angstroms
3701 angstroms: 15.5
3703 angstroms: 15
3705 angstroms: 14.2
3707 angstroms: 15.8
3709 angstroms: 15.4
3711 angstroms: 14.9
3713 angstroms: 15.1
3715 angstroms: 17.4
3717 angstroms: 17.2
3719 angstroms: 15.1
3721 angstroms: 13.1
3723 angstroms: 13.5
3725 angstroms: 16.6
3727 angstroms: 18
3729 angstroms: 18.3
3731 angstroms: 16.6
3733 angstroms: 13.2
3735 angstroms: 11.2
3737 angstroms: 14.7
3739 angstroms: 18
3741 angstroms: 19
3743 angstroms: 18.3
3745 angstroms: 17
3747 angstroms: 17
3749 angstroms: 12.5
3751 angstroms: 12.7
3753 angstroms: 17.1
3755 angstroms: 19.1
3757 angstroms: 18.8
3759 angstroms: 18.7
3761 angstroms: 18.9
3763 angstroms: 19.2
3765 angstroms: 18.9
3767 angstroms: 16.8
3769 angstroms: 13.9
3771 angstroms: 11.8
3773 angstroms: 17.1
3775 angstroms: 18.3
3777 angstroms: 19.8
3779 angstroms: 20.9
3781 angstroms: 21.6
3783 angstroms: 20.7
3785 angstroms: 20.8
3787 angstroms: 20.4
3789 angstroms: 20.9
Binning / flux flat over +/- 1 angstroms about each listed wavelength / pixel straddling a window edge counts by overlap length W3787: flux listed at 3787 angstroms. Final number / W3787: 20.4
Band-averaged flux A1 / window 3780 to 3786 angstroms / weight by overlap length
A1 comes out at 21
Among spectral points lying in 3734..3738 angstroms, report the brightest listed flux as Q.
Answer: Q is 14.7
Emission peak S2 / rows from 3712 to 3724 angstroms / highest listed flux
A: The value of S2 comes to 17.4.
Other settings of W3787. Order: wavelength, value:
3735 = 11.2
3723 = 13.5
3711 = 14.9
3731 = 16.6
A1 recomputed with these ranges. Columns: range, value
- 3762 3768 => 18.3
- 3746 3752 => 14.1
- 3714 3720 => 16.6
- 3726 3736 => 15.5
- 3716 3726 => 15.1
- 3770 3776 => 15.7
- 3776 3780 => 20.4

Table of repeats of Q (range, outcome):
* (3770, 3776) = 18.3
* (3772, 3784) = 21.6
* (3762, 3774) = 19.2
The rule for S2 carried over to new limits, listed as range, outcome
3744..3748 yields 17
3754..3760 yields 19.1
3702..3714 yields 15.8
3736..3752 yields 19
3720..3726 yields 16.6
